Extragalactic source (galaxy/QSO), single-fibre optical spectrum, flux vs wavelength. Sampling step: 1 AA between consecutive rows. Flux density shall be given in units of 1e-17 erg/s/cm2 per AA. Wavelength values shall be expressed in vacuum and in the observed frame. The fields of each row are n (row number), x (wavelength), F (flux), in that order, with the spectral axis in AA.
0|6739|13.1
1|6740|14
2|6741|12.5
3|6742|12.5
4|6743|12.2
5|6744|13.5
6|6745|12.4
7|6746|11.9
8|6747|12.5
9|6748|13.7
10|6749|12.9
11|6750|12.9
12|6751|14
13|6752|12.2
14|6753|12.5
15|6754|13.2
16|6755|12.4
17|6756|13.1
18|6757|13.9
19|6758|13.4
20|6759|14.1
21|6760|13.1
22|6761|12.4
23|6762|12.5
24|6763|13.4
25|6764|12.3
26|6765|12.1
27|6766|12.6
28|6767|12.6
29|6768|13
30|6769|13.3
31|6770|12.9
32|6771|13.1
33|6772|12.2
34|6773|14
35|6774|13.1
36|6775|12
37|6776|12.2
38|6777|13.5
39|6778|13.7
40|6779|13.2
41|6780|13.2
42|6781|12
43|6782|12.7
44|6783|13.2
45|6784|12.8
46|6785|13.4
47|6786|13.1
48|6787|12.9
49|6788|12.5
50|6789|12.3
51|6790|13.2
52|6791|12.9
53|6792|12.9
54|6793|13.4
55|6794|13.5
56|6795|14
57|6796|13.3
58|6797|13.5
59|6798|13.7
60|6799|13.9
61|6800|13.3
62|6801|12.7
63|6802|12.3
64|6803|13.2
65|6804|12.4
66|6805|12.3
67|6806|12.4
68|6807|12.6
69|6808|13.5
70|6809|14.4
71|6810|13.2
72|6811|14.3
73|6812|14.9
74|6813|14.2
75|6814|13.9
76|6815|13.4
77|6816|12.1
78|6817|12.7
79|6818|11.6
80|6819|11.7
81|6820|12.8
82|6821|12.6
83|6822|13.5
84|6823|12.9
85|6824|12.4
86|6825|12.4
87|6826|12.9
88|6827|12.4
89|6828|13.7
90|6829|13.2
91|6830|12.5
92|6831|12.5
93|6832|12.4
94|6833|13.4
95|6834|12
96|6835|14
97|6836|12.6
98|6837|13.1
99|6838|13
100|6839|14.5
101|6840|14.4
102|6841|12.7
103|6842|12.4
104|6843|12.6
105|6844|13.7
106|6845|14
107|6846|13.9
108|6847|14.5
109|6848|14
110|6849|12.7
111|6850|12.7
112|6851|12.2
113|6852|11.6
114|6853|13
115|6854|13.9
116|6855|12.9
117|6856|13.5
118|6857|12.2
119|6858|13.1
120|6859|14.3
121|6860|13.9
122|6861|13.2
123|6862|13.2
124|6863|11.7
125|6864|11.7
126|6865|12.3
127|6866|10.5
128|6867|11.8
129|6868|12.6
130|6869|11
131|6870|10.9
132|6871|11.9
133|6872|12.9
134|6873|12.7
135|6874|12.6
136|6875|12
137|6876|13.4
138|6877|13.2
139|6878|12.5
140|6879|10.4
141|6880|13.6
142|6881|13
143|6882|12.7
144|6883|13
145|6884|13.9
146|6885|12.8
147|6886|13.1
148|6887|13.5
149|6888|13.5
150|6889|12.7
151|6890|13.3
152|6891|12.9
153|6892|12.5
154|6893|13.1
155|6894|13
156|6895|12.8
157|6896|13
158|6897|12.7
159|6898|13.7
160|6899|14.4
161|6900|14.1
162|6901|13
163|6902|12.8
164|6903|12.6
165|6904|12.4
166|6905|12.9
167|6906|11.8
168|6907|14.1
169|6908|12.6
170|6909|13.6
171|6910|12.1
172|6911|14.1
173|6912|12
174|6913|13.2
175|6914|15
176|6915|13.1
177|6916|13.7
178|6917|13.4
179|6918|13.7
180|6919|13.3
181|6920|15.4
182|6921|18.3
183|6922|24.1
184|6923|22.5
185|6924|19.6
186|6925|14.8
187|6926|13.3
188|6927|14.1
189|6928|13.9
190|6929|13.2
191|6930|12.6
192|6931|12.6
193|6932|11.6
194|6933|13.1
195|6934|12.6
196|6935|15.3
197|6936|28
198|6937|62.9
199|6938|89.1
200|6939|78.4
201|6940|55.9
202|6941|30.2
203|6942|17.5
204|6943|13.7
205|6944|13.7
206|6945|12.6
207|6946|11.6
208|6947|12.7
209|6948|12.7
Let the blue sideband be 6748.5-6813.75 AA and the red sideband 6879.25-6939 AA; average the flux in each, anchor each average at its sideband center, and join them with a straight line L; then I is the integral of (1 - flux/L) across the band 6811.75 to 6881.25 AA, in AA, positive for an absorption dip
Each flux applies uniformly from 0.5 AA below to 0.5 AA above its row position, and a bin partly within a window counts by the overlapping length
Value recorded 9.6 AA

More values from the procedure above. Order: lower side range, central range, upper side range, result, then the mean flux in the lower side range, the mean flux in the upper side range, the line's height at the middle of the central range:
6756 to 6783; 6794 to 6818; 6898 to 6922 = -0.2 AA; 12.9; 13.8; 13.2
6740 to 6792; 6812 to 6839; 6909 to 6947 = 5.1 AA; 12.9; 21.2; 16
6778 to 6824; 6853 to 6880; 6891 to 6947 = 6.1 AA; 13.1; 18.6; 16.1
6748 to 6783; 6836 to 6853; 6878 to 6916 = -0.3 AA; 12.9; 13.1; 13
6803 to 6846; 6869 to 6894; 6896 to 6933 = 1.9 AA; 13.1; 14.1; 13.7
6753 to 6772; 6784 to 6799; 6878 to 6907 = -0.3 AA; 12.9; 13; 12.9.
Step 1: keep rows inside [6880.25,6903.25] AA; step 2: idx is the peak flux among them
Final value 14.4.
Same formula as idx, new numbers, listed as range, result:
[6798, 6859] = 14.9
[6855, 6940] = 89.1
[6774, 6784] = 13.7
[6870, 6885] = 13.9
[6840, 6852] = 14.5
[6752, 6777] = 14.1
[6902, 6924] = 24.1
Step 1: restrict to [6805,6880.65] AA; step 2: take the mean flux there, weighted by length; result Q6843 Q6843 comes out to 12.9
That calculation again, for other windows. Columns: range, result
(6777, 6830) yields 13.1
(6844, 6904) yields 12.9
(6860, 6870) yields 12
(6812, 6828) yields 12.9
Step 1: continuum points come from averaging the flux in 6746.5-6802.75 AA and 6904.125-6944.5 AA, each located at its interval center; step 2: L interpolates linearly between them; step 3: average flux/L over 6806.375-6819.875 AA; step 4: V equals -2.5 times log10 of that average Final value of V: 0.135 mag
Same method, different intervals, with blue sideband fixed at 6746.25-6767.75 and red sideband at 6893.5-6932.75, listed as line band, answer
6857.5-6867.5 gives 0.09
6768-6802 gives 0.01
